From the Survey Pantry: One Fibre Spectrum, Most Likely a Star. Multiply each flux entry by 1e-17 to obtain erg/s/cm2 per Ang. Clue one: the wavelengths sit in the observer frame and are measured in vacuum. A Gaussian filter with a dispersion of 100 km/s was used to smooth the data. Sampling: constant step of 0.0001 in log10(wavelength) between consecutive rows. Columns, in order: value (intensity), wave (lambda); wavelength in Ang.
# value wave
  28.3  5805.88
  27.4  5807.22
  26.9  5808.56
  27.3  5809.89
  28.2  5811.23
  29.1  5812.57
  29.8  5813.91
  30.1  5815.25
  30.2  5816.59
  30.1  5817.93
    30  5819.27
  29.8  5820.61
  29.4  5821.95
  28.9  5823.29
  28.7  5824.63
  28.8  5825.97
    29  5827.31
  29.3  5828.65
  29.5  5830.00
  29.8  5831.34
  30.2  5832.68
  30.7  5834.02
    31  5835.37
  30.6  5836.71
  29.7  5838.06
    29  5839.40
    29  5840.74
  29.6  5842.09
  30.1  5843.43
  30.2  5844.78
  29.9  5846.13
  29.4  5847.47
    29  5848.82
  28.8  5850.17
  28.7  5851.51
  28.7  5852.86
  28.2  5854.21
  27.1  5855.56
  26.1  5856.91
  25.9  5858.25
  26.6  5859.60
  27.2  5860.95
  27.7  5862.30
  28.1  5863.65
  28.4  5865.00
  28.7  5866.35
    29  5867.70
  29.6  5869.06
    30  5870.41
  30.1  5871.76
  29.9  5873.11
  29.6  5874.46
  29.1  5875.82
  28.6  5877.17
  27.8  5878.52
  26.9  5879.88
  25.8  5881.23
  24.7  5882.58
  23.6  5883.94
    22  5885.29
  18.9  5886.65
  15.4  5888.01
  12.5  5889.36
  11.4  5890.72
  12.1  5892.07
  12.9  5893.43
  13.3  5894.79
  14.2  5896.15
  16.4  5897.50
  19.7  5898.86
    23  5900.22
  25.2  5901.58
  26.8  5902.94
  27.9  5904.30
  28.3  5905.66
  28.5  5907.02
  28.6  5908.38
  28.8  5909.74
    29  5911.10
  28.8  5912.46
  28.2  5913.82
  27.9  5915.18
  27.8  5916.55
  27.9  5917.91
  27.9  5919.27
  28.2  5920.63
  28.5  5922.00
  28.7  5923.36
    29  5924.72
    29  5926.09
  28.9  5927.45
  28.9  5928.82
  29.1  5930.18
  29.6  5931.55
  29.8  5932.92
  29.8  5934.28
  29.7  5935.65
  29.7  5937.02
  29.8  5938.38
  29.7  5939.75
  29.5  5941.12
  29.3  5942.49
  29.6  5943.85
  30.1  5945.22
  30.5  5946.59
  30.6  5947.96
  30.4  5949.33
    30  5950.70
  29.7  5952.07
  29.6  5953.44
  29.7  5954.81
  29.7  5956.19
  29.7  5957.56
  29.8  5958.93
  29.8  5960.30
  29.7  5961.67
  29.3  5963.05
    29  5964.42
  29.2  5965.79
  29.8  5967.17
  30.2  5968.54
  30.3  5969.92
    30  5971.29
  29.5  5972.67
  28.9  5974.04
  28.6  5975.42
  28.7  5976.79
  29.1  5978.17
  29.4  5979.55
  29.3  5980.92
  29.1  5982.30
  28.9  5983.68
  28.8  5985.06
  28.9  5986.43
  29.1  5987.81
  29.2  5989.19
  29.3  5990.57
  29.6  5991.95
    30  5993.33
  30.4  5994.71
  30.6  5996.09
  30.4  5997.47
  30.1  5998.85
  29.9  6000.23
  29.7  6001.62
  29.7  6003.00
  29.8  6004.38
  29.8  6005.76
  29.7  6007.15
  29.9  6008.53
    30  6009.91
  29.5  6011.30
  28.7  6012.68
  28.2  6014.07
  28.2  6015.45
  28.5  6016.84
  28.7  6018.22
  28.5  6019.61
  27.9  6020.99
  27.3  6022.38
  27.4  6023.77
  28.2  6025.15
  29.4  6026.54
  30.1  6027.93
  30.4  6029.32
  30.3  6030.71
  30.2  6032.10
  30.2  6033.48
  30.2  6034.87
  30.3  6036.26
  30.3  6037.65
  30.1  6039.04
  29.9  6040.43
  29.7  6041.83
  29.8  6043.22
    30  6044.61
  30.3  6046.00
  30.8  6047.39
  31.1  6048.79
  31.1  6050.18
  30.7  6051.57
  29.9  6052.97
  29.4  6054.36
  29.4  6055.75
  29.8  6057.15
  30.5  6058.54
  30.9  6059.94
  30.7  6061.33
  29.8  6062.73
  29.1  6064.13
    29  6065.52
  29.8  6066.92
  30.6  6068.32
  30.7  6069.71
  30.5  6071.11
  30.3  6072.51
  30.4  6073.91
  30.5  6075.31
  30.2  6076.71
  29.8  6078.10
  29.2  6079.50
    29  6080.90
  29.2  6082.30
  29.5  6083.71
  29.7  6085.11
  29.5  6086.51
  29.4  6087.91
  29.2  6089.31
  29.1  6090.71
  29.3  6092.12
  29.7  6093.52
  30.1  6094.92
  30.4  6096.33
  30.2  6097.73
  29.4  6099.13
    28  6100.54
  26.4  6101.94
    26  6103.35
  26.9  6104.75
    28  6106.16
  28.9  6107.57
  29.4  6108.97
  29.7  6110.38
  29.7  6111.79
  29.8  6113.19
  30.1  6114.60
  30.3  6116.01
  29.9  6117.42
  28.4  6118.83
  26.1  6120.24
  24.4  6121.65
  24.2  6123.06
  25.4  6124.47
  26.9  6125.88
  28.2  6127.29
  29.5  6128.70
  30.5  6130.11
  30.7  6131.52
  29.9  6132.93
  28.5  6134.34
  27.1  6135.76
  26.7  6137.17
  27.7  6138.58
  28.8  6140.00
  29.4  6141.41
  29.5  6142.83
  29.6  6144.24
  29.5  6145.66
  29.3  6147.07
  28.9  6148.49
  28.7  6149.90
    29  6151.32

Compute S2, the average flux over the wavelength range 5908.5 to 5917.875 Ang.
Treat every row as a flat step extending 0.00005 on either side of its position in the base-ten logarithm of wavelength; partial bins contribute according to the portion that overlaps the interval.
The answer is 28.4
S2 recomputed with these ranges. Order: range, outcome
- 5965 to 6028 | 29.3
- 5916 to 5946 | 29.1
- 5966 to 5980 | 29.4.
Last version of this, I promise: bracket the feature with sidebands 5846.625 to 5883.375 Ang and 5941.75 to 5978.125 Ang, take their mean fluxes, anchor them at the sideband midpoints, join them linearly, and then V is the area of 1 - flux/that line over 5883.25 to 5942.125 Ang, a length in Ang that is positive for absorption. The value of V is 8.0 Ang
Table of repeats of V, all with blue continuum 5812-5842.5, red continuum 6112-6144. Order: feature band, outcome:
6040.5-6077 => -2.0 Ang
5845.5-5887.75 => 3.0 Ang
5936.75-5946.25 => -0.2 Ang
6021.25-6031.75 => -0.1 Ang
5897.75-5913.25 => 1.5 Ang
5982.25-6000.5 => -0.4 Ang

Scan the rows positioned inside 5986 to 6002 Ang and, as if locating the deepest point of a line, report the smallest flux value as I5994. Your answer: 28.9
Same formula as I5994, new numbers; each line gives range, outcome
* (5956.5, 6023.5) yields 27.3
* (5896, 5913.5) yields 14.2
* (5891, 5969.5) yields 12.1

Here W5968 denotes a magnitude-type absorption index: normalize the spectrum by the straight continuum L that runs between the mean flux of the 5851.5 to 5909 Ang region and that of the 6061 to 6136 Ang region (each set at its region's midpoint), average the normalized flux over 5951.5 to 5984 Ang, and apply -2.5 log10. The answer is -0.125 mag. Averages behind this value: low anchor 24.4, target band 29.5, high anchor 29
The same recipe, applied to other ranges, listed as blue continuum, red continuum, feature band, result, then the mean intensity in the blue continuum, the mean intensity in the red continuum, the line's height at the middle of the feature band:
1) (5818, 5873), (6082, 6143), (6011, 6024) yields 0.018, 29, 28.6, 28.8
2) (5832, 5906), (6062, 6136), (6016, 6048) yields -0.055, 25.7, 29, 28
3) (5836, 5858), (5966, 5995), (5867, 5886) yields 0.055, 29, 29.4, 29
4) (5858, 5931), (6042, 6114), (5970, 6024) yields -0.057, 25.4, 29.6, 27.8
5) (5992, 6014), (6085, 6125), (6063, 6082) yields -0.036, 29.8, 28.5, 28.9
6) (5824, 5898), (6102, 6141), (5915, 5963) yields -0.101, 26.1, 28.2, 26.8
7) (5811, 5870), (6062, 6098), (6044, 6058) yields -0.021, 29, 29.8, 29.7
